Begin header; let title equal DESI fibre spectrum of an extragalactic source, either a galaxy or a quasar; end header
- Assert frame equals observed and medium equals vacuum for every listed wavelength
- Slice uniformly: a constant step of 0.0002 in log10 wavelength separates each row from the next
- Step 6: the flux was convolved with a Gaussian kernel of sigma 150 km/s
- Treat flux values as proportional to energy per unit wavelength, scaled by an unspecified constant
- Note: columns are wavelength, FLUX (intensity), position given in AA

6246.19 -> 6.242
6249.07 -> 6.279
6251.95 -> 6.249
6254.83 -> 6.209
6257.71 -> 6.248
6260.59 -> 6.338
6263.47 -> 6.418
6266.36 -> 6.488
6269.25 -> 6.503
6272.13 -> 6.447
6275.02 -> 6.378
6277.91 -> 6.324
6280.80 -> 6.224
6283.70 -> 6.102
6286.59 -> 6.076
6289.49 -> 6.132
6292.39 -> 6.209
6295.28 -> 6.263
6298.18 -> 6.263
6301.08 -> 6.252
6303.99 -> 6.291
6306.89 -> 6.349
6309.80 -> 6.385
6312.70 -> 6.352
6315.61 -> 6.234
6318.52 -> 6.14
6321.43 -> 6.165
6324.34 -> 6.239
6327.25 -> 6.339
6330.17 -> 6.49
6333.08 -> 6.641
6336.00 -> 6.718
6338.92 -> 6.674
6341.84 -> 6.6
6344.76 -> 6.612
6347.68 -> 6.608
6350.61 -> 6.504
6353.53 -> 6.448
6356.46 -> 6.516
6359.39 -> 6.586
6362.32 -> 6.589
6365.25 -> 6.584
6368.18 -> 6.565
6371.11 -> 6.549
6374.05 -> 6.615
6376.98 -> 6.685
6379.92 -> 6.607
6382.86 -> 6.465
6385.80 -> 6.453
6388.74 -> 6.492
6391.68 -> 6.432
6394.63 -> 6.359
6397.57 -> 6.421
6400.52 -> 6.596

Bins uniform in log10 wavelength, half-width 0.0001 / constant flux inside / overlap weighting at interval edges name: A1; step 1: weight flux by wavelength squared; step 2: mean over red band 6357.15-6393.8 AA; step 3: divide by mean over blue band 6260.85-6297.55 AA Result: 1.07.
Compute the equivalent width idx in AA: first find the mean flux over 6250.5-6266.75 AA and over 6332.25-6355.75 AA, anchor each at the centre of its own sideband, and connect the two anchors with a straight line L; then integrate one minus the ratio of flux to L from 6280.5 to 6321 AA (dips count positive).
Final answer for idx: 1.4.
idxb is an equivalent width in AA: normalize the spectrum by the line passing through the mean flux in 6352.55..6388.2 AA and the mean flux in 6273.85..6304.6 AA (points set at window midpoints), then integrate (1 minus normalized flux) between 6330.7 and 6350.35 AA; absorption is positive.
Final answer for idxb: -0.59 AA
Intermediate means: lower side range 6.22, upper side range 6.55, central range 6.63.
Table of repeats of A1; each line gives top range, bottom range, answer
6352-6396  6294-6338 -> 1.05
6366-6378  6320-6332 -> 1.06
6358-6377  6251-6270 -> 1.07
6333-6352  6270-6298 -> 1.08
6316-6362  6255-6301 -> 1.05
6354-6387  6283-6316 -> 1.07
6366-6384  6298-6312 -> 1.07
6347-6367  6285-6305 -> 1.07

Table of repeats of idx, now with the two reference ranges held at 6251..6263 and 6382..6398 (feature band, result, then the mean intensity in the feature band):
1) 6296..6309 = 0.1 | 6.29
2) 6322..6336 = -0.2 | 6.44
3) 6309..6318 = 0.1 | 6.3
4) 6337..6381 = -1.3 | 6.58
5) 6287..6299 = 0.2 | 6.2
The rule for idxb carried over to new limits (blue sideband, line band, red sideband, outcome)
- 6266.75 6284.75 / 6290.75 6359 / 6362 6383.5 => 0.6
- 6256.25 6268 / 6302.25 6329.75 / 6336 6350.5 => 1.1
